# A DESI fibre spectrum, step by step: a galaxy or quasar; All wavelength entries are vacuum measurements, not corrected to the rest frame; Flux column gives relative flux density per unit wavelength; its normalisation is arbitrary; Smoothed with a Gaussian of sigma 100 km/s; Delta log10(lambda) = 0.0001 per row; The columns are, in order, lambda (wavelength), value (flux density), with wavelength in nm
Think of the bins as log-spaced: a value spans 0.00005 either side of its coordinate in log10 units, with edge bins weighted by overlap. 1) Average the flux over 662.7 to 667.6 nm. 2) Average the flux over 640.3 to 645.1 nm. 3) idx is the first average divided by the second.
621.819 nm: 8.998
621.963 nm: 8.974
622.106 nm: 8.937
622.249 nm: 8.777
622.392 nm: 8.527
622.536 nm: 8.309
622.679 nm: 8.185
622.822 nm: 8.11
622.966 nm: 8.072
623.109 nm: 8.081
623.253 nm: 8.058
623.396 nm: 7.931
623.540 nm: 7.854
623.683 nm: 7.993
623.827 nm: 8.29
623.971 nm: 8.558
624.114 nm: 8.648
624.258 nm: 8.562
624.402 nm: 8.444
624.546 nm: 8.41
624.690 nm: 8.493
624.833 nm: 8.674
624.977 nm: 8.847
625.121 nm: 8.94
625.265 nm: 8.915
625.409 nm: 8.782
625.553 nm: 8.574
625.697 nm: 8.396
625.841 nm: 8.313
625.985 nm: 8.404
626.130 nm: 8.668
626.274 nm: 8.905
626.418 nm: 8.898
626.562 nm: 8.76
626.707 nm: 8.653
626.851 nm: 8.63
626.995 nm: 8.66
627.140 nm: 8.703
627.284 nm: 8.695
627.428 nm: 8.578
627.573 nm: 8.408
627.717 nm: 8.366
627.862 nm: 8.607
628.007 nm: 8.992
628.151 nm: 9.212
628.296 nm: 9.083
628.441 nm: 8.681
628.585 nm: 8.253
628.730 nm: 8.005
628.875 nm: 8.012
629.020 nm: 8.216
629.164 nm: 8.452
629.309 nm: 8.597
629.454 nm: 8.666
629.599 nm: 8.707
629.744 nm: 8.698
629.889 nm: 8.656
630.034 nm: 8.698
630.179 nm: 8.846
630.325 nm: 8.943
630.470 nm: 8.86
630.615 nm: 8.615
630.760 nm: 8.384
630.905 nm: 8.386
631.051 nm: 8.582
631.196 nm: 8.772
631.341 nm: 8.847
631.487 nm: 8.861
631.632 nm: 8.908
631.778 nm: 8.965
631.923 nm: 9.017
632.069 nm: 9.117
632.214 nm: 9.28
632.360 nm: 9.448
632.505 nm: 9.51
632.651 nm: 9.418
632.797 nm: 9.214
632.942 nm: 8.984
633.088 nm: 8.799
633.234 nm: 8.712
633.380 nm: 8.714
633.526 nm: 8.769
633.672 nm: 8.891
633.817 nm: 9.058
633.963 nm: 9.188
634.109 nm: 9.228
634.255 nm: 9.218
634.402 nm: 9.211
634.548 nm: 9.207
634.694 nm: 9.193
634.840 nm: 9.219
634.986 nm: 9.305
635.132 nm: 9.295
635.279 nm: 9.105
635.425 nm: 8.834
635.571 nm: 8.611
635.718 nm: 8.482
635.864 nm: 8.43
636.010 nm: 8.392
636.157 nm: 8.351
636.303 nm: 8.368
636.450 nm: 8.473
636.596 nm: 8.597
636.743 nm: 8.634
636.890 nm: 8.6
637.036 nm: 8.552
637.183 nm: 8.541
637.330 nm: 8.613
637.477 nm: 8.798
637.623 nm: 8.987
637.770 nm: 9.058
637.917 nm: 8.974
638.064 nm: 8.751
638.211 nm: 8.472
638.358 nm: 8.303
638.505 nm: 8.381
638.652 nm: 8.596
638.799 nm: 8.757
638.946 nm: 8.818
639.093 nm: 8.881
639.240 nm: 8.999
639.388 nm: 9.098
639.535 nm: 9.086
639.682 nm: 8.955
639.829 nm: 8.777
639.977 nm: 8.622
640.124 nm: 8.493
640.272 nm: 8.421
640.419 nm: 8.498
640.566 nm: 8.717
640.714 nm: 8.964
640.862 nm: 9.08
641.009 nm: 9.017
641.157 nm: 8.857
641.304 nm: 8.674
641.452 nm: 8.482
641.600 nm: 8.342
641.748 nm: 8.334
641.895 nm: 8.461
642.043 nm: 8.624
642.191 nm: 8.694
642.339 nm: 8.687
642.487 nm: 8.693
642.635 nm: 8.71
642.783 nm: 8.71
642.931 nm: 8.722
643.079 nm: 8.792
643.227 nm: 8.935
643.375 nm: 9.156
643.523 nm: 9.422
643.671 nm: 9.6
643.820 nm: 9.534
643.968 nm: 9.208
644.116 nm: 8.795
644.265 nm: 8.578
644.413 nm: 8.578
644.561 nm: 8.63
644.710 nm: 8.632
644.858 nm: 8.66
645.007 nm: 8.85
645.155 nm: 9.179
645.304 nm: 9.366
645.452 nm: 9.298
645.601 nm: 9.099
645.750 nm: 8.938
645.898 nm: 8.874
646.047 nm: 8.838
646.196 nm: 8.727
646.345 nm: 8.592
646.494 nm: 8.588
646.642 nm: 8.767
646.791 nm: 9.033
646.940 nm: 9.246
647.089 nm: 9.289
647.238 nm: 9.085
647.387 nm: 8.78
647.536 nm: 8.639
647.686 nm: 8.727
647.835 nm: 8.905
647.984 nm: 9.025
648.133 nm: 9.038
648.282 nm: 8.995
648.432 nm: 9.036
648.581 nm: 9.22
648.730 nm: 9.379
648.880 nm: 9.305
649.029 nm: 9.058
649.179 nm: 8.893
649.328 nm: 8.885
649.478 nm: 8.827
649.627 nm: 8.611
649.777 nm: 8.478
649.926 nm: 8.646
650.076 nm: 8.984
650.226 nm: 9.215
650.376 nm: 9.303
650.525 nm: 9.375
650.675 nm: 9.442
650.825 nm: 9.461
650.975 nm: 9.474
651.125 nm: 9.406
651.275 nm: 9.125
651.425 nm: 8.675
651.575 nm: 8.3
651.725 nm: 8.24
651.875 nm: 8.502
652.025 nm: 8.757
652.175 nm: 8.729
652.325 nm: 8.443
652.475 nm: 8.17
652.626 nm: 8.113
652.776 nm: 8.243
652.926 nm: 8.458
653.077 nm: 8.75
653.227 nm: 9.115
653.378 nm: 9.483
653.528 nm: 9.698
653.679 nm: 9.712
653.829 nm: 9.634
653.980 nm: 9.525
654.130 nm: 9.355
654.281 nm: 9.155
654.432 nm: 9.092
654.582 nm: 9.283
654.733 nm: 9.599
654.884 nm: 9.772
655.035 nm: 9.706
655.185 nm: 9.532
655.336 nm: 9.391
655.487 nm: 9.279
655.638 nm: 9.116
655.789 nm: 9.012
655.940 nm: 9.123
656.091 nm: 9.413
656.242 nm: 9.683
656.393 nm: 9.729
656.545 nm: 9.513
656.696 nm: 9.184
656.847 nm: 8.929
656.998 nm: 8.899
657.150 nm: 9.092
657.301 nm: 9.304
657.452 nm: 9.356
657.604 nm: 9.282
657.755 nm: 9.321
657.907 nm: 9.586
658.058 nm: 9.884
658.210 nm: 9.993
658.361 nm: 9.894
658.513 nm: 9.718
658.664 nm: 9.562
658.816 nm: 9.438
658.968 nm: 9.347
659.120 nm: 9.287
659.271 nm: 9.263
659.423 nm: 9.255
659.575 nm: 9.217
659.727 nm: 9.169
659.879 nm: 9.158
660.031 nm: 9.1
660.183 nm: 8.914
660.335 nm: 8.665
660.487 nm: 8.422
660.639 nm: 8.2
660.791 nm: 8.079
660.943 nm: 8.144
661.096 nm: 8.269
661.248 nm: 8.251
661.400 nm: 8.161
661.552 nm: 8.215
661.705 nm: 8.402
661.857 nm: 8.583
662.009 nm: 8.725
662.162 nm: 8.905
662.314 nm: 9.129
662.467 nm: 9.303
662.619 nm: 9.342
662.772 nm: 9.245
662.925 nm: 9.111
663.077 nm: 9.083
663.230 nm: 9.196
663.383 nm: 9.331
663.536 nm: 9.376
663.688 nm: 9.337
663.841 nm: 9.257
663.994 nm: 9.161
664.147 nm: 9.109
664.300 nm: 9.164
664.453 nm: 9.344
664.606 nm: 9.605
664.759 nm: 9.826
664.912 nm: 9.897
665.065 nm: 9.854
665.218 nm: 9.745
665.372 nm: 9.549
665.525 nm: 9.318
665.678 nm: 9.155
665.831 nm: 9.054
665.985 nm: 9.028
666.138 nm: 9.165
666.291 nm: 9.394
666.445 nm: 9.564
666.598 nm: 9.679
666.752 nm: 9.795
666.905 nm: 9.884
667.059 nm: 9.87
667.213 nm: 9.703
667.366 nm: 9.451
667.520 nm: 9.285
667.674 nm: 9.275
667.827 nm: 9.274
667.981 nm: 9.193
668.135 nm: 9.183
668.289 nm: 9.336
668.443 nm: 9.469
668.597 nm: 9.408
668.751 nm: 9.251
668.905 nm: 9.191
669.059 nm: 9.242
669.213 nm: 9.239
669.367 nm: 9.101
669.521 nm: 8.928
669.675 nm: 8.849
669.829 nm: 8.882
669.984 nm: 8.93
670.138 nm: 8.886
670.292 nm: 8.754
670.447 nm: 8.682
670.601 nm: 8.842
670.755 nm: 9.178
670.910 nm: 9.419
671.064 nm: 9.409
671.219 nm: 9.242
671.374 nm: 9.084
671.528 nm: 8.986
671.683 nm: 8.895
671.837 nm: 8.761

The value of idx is 1.07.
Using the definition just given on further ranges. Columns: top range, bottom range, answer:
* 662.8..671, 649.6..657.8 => 1.02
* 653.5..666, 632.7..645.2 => 1.05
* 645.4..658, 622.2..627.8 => 1.07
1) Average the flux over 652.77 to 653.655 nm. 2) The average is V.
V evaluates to 9.05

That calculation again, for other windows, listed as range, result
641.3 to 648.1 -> 8.86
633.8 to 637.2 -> 8.84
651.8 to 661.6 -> 9.1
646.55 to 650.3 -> 8.96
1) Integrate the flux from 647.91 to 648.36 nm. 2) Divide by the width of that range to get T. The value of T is 9.01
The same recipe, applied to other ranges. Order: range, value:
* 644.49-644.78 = 8.61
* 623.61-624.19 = 8.38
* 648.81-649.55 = 8.99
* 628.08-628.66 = 8.8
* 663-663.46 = 9.2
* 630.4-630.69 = 8.75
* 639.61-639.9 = 8.88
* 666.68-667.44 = 9.75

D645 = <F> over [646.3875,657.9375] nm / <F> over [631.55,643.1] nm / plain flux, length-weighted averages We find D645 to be 1.0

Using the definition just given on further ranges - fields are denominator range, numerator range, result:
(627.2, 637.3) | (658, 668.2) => 1.05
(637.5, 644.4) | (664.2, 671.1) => 1.06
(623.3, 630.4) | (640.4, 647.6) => 1.03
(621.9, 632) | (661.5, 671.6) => 1.08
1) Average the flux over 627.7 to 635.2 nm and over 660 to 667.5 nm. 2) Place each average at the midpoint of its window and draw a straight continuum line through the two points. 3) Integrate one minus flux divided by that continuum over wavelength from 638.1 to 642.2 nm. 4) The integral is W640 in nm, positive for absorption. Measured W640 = 0.11 nm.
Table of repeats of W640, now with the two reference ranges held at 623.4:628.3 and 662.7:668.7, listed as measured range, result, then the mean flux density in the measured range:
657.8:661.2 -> 0.06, 9.11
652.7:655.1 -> -0.03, 9.28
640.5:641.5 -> 0.01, 8.83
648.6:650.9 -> 0.00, 9.06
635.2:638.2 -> 0.06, 8.65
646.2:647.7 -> 0.02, 8.87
